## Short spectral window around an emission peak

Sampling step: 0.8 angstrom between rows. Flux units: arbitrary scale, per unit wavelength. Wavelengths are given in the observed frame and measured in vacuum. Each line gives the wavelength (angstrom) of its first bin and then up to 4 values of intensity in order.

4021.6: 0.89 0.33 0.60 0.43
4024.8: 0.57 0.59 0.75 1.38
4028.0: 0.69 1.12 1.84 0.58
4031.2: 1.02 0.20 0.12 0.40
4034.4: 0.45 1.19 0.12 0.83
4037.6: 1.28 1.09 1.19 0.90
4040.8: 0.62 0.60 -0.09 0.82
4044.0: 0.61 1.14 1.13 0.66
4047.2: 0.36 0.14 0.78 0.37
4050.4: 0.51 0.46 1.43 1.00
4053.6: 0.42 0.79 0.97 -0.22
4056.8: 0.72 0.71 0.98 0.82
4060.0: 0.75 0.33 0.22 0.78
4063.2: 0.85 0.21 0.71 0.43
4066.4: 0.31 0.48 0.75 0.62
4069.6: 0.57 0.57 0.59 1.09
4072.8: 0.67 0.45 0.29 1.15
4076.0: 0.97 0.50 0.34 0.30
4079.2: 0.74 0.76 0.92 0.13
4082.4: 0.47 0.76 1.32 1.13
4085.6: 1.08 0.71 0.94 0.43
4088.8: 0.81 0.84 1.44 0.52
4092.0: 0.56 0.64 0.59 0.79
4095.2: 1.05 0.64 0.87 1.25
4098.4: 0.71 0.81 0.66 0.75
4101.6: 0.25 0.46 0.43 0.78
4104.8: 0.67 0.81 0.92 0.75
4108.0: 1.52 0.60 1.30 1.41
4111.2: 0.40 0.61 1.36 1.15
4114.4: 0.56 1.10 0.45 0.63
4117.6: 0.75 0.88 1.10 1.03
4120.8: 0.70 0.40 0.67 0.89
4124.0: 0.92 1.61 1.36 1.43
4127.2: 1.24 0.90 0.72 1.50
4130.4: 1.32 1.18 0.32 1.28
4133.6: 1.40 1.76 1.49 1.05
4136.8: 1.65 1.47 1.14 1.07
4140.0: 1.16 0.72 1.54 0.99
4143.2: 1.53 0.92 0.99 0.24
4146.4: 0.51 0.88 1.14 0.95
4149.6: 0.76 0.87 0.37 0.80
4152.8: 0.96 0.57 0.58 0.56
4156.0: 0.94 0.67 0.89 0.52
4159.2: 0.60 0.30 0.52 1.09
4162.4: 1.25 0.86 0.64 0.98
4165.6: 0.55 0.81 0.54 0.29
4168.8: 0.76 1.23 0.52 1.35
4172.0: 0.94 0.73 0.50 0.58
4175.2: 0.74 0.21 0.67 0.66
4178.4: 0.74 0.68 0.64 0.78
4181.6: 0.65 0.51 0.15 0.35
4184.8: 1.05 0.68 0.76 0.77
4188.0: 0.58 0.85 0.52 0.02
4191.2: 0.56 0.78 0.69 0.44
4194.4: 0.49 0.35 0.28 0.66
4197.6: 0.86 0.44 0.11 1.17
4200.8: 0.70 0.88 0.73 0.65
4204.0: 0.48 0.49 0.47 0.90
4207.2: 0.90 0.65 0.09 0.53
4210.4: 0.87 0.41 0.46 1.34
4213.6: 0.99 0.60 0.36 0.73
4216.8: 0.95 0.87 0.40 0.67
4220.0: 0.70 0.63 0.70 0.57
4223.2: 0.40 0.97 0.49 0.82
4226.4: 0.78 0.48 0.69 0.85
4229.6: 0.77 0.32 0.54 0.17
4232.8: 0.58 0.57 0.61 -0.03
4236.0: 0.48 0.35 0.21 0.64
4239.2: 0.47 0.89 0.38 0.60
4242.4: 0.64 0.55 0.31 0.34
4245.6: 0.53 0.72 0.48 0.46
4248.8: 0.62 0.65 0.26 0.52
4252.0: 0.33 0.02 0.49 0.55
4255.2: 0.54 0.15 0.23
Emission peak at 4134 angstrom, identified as C IV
